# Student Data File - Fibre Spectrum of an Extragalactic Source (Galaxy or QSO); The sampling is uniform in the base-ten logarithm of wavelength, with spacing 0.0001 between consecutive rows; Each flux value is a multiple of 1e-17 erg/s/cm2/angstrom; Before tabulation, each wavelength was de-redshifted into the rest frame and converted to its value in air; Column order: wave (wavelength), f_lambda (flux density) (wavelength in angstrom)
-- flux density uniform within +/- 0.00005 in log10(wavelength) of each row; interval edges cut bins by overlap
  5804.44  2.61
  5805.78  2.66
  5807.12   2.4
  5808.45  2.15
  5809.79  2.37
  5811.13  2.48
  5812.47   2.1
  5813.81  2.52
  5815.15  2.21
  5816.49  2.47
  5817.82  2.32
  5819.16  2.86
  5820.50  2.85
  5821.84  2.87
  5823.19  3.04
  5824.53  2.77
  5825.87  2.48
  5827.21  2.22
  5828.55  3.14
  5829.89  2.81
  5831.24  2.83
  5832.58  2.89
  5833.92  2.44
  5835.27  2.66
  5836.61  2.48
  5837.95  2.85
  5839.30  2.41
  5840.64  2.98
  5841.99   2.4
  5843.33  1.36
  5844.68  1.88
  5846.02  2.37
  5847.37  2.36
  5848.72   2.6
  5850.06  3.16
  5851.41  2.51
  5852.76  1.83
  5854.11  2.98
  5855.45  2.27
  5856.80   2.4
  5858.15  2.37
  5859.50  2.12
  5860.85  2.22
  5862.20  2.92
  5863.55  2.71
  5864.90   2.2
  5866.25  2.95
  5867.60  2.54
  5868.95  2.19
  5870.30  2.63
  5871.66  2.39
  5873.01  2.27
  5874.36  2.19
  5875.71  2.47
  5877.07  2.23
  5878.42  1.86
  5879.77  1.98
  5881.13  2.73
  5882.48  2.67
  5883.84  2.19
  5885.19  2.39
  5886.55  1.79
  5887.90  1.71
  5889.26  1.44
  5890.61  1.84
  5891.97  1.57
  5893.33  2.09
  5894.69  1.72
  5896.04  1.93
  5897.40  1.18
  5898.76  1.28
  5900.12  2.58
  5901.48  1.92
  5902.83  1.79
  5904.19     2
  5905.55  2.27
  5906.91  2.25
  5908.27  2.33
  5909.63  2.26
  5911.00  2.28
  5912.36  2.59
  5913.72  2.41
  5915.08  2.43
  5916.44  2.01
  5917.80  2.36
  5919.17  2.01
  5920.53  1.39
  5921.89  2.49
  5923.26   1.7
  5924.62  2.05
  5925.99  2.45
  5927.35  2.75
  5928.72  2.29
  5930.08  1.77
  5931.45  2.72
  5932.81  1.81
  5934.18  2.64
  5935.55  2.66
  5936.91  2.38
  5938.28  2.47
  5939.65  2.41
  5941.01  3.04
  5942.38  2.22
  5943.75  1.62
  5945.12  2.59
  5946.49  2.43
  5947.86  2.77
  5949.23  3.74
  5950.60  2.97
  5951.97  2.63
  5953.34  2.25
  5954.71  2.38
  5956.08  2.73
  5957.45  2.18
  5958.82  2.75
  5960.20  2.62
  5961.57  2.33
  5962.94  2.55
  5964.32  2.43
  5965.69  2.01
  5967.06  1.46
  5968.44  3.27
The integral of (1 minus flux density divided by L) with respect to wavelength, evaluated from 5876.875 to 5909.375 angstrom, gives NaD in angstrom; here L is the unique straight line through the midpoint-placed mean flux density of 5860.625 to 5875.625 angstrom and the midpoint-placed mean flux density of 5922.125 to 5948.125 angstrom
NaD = 5.9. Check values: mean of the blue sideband 2.48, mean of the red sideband 2.35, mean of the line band 1.99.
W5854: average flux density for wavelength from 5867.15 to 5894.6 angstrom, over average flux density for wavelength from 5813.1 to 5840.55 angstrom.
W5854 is 0.8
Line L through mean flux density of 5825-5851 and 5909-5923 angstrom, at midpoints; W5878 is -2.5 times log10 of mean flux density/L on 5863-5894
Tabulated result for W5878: 0.07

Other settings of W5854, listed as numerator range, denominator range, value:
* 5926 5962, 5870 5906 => 1.23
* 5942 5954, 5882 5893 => 1.33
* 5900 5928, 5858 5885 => 0.92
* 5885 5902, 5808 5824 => 0.71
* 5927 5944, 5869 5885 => 1.02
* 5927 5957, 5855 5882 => 1.05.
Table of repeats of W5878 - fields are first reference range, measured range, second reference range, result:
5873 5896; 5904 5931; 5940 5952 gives 0.08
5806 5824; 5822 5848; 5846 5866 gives -0.02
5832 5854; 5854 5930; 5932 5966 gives 0.14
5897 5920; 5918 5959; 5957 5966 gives -0.05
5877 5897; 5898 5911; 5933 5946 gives 0.03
